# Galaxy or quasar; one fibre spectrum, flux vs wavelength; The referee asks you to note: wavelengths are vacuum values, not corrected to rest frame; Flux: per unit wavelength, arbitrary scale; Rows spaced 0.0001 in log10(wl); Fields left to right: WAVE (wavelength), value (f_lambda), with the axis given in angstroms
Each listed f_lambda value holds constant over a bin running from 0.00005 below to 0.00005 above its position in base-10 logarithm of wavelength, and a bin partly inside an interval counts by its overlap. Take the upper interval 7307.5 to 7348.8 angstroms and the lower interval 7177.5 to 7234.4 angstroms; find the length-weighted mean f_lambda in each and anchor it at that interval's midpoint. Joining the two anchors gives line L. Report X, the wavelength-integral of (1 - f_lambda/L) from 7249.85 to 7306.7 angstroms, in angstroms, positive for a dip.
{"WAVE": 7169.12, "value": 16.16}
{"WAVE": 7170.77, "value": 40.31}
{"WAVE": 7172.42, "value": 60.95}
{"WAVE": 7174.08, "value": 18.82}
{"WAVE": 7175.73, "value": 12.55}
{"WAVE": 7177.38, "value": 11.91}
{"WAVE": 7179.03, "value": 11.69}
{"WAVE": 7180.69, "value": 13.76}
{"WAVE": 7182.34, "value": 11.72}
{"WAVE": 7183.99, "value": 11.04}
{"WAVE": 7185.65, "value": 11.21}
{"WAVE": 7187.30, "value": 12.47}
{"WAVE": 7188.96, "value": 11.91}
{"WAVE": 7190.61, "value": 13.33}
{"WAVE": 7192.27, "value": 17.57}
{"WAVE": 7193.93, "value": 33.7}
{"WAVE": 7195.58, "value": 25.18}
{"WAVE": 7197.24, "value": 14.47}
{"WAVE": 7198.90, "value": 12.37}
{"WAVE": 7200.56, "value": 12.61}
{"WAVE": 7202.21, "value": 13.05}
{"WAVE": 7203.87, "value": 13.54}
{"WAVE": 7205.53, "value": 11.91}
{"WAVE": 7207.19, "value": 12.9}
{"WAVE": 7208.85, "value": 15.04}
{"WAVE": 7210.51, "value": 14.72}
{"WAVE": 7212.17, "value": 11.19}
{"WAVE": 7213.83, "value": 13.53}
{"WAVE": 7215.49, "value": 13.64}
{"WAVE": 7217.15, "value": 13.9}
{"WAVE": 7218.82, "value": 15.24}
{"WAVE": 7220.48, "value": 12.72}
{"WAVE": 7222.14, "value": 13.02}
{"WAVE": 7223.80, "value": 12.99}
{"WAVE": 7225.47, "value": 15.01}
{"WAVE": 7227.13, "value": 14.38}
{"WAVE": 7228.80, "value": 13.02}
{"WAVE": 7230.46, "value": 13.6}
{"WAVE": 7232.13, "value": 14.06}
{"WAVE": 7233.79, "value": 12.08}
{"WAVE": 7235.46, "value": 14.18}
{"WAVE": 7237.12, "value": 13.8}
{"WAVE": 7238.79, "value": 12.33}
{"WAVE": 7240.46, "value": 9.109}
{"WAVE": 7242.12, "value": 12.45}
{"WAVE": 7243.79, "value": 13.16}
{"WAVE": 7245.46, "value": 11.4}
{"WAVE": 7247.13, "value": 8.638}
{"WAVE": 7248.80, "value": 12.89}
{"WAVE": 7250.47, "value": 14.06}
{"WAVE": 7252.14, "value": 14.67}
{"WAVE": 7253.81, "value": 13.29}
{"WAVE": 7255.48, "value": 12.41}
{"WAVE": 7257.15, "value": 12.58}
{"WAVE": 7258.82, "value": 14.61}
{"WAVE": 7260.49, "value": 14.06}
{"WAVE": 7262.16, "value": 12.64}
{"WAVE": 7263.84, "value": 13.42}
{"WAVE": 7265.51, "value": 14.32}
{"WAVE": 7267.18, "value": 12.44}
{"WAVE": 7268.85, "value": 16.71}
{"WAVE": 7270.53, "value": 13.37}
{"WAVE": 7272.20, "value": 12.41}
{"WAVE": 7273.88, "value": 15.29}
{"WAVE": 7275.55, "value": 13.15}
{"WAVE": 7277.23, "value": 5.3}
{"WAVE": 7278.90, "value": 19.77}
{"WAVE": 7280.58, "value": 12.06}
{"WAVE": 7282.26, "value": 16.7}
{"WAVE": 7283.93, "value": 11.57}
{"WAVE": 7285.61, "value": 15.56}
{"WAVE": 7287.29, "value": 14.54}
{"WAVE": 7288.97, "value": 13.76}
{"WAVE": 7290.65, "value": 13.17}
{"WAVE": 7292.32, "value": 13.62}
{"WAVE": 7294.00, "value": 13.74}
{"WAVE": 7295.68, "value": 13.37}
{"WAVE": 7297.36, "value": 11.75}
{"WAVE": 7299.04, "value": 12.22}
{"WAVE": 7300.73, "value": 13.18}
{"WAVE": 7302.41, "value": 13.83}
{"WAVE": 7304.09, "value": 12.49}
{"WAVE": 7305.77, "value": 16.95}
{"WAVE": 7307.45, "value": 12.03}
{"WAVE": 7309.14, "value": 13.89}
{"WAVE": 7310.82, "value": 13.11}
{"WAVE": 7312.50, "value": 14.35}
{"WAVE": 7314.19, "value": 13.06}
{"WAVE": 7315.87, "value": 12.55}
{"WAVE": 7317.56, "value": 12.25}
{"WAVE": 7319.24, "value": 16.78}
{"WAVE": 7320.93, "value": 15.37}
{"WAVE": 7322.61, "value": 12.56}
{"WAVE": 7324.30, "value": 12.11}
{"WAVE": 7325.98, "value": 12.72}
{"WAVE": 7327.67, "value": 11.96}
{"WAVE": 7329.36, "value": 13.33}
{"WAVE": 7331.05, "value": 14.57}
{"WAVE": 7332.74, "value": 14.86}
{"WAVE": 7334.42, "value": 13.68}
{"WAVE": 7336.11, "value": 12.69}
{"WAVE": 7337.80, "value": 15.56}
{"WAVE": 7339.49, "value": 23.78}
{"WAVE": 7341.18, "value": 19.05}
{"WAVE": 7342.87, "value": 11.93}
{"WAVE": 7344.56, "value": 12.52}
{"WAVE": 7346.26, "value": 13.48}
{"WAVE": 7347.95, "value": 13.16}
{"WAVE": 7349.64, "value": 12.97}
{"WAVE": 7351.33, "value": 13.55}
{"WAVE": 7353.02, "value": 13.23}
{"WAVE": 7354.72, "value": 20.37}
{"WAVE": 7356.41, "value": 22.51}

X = 2.1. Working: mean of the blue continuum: 14.2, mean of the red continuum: 14.1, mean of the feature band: 13.6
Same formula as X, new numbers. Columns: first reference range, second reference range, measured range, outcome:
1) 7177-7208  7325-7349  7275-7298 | 1.7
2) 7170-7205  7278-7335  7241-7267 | 4.6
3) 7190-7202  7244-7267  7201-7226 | 4.8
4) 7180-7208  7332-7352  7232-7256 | 3.7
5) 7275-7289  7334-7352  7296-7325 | 1.5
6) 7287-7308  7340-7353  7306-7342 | -1.5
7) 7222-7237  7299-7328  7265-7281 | 0.1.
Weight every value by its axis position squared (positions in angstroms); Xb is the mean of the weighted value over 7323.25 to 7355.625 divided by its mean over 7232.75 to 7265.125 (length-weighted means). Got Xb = 1.17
